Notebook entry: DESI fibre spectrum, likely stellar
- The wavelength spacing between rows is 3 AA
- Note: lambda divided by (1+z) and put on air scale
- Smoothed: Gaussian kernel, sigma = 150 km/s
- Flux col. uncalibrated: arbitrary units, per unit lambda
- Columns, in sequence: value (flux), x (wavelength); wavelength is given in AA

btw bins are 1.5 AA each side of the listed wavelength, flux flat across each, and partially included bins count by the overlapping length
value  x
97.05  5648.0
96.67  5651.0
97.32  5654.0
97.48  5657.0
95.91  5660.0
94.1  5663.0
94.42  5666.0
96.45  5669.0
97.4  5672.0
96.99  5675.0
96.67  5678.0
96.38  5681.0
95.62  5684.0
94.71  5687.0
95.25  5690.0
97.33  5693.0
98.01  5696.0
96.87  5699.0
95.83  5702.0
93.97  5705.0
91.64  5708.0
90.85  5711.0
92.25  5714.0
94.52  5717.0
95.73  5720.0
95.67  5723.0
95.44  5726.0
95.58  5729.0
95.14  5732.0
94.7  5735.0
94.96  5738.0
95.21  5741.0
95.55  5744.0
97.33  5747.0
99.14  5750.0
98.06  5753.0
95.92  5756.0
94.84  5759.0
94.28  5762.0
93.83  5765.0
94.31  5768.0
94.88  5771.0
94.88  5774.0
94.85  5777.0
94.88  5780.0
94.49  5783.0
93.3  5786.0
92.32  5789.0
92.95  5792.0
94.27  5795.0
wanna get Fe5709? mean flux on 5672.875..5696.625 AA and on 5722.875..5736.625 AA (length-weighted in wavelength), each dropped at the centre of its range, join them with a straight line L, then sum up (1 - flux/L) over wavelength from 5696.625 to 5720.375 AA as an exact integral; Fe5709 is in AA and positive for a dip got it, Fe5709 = 0.4 AA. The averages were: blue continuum 96.3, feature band 94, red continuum 95.3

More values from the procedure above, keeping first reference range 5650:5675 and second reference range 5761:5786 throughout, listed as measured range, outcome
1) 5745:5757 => -0.3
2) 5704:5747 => 0.3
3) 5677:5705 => -0.1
